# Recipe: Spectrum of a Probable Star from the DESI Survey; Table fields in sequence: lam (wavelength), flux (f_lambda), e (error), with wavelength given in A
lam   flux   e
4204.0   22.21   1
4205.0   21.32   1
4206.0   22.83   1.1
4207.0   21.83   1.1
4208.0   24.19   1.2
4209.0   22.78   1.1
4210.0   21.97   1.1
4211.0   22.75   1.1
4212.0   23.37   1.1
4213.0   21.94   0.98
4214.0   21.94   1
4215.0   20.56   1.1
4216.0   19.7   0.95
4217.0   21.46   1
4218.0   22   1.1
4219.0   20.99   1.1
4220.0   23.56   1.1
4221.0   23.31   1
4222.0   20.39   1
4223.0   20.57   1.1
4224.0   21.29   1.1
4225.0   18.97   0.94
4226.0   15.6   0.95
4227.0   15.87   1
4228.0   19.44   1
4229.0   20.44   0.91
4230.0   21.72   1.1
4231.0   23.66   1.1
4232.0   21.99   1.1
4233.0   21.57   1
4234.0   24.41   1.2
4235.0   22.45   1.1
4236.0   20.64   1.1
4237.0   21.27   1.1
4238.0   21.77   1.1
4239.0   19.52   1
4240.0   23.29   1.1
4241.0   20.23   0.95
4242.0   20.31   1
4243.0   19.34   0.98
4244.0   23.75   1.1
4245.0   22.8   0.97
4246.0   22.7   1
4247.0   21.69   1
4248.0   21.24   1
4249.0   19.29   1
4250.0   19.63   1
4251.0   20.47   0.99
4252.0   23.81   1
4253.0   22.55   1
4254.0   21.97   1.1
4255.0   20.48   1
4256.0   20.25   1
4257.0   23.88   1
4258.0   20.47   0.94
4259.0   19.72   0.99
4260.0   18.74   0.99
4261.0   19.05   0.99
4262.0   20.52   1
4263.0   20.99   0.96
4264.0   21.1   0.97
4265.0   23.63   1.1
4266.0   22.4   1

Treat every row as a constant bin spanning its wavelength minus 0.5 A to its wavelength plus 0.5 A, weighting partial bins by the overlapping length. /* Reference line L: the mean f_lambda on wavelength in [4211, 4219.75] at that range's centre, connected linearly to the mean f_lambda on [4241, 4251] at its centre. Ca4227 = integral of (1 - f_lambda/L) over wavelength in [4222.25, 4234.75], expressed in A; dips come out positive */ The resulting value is 0.5 A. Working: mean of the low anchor 21.6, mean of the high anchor 21.1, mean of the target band 20.5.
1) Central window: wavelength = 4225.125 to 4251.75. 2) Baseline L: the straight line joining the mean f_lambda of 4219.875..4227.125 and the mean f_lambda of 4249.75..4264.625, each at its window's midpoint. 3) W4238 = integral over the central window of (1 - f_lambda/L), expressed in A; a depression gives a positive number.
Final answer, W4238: -0.7 A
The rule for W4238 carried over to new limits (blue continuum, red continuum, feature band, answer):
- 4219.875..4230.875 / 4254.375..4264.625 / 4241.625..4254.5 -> -0.7 A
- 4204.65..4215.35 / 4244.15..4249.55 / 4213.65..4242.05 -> 1.3 A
